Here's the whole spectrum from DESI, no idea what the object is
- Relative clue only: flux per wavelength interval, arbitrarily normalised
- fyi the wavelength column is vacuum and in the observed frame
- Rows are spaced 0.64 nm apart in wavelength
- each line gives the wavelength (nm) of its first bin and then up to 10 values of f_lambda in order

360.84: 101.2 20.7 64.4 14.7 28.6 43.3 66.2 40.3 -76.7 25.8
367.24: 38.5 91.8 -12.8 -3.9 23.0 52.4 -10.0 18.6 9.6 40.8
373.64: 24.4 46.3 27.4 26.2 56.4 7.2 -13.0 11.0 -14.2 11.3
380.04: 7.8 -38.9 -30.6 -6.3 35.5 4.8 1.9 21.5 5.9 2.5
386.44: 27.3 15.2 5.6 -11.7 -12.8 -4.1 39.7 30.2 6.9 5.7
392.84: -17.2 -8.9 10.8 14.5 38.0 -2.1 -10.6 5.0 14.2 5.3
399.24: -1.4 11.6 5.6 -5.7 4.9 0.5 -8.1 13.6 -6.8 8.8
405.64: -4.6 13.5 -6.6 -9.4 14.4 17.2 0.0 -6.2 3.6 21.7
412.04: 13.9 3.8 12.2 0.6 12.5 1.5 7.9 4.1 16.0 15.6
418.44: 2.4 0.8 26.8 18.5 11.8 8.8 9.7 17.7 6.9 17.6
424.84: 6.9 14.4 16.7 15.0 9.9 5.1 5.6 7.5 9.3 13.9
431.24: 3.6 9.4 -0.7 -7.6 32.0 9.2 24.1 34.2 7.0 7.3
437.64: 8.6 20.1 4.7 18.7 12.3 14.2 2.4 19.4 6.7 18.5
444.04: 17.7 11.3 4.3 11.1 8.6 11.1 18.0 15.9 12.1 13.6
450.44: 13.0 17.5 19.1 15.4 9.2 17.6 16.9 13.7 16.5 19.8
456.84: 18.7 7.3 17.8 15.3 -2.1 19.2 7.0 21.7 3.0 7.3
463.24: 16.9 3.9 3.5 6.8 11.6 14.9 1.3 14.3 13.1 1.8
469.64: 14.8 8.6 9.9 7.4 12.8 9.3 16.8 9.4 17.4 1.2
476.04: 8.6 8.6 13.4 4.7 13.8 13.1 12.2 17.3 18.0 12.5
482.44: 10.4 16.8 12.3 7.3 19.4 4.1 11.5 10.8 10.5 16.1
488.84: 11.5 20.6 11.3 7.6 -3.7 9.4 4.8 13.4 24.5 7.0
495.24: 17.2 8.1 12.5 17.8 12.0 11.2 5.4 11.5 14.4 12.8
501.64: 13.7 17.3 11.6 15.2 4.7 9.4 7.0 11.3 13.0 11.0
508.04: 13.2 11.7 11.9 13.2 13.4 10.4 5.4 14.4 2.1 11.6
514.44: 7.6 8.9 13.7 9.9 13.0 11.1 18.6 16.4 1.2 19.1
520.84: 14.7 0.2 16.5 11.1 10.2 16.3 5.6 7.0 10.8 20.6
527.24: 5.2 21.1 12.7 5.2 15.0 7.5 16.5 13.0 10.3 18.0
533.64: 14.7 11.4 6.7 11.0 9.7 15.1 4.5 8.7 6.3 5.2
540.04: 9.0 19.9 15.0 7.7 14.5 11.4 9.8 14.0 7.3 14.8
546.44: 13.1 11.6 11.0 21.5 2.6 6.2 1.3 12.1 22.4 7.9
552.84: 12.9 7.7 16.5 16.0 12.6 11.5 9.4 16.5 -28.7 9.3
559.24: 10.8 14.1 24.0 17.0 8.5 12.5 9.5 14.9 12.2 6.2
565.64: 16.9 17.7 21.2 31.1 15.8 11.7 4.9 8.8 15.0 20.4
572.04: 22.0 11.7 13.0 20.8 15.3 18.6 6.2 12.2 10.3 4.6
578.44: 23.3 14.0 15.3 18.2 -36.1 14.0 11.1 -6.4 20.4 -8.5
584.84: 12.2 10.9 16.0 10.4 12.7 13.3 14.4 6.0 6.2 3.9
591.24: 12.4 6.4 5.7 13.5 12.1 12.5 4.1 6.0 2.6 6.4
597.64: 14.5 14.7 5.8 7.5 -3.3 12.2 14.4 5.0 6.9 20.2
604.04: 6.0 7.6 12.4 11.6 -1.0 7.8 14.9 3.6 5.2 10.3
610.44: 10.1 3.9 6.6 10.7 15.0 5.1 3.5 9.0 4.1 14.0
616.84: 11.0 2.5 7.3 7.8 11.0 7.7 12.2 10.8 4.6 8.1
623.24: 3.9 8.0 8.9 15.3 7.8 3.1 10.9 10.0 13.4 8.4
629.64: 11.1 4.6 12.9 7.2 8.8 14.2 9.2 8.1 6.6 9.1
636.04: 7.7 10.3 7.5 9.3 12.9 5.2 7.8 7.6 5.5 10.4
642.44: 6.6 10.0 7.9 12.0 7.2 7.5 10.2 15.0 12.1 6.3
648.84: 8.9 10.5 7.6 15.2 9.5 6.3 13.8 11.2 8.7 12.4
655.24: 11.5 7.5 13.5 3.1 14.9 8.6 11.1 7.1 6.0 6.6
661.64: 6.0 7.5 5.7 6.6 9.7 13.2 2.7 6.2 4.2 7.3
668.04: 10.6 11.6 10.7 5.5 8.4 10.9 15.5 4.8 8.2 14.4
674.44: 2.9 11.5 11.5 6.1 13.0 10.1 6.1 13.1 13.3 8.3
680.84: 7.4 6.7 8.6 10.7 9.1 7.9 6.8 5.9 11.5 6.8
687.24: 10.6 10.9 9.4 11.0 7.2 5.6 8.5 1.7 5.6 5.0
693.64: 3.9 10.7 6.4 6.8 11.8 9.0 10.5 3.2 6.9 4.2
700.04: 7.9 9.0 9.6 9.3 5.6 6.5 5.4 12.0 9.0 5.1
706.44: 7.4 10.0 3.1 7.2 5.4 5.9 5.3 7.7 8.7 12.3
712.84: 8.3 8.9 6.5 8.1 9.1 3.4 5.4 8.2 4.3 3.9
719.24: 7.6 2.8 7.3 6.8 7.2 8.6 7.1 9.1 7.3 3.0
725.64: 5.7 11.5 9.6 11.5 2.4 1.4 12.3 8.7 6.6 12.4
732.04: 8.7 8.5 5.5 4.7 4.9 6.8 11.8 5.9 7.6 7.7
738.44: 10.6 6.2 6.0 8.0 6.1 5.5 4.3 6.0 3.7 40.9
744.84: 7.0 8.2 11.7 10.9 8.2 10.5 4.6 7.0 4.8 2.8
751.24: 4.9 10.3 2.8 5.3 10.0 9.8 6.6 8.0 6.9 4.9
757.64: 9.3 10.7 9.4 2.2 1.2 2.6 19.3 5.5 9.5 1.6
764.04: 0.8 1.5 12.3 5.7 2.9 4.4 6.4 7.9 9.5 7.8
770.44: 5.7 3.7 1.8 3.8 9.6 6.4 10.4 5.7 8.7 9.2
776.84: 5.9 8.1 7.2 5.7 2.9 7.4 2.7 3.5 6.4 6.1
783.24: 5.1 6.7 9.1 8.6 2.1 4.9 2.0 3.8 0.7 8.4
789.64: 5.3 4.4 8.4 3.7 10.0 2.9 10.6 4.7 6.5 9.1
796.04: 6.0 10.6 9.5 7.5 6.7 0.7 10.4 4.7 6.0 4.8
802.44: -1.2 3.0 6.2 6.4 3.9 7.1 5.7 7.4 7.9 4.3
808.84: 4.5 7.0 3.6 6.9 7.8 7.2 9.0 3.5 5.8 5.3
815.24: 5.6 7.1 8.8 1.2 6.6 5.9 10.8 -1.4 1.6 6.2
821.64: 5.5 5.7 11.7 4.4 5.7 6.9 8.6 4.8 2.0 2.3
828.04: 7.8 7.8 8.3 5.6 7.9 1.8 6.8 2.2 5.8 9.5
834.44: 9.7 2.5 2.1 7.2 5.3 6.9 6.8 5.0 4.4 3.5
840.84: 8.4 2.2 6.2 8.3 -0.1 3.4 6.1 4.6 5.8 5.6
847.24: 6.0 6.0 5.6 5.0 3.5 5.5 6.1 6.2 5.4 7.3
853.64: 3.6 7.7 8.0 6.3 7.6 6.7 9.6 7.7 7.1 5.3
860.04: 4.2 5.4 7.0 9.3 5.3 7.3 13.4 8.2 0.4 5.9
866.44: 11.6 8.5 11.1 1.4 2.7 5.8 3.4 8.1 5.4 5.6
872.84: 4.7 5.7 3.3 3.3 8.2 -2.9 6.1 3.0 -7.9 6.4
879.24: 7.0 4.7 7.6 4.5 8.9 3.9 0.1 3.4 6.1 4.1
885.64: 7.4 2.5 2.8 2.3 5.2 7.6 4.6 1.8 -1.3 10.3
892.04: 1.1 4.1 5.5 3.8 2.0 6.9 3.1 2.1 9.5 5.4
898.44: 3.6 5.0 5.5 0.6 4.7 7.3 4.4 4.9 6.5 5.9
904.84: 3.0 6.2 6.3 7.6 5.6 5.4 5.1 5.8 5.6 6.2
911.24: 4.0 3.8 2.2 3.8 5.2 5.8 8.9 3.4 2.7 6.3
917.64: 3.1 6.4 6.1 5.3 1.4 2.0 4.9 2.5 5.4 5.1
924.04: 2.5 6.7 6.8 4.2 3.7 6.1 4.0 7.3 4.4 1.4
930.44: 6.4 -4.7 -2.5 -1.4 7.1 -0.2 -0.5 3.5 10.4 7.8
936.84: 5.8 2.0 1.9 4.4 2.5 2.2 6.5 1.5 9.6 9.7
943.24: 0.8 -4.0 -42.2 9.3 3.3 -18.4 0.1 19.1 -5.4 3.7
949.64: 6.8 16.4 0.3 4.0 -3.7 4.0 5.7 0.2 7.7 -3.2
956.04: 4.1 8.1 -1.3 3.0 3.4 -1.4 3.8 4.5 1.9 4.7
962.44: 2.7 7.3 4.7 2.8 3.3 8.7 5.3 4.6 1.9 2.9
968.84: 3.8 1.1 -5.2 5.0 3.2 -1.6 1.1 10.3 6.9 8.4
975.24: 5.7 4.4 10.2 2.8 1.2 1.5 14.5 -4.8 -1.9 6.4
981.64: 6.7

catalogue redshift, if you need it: 0.13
